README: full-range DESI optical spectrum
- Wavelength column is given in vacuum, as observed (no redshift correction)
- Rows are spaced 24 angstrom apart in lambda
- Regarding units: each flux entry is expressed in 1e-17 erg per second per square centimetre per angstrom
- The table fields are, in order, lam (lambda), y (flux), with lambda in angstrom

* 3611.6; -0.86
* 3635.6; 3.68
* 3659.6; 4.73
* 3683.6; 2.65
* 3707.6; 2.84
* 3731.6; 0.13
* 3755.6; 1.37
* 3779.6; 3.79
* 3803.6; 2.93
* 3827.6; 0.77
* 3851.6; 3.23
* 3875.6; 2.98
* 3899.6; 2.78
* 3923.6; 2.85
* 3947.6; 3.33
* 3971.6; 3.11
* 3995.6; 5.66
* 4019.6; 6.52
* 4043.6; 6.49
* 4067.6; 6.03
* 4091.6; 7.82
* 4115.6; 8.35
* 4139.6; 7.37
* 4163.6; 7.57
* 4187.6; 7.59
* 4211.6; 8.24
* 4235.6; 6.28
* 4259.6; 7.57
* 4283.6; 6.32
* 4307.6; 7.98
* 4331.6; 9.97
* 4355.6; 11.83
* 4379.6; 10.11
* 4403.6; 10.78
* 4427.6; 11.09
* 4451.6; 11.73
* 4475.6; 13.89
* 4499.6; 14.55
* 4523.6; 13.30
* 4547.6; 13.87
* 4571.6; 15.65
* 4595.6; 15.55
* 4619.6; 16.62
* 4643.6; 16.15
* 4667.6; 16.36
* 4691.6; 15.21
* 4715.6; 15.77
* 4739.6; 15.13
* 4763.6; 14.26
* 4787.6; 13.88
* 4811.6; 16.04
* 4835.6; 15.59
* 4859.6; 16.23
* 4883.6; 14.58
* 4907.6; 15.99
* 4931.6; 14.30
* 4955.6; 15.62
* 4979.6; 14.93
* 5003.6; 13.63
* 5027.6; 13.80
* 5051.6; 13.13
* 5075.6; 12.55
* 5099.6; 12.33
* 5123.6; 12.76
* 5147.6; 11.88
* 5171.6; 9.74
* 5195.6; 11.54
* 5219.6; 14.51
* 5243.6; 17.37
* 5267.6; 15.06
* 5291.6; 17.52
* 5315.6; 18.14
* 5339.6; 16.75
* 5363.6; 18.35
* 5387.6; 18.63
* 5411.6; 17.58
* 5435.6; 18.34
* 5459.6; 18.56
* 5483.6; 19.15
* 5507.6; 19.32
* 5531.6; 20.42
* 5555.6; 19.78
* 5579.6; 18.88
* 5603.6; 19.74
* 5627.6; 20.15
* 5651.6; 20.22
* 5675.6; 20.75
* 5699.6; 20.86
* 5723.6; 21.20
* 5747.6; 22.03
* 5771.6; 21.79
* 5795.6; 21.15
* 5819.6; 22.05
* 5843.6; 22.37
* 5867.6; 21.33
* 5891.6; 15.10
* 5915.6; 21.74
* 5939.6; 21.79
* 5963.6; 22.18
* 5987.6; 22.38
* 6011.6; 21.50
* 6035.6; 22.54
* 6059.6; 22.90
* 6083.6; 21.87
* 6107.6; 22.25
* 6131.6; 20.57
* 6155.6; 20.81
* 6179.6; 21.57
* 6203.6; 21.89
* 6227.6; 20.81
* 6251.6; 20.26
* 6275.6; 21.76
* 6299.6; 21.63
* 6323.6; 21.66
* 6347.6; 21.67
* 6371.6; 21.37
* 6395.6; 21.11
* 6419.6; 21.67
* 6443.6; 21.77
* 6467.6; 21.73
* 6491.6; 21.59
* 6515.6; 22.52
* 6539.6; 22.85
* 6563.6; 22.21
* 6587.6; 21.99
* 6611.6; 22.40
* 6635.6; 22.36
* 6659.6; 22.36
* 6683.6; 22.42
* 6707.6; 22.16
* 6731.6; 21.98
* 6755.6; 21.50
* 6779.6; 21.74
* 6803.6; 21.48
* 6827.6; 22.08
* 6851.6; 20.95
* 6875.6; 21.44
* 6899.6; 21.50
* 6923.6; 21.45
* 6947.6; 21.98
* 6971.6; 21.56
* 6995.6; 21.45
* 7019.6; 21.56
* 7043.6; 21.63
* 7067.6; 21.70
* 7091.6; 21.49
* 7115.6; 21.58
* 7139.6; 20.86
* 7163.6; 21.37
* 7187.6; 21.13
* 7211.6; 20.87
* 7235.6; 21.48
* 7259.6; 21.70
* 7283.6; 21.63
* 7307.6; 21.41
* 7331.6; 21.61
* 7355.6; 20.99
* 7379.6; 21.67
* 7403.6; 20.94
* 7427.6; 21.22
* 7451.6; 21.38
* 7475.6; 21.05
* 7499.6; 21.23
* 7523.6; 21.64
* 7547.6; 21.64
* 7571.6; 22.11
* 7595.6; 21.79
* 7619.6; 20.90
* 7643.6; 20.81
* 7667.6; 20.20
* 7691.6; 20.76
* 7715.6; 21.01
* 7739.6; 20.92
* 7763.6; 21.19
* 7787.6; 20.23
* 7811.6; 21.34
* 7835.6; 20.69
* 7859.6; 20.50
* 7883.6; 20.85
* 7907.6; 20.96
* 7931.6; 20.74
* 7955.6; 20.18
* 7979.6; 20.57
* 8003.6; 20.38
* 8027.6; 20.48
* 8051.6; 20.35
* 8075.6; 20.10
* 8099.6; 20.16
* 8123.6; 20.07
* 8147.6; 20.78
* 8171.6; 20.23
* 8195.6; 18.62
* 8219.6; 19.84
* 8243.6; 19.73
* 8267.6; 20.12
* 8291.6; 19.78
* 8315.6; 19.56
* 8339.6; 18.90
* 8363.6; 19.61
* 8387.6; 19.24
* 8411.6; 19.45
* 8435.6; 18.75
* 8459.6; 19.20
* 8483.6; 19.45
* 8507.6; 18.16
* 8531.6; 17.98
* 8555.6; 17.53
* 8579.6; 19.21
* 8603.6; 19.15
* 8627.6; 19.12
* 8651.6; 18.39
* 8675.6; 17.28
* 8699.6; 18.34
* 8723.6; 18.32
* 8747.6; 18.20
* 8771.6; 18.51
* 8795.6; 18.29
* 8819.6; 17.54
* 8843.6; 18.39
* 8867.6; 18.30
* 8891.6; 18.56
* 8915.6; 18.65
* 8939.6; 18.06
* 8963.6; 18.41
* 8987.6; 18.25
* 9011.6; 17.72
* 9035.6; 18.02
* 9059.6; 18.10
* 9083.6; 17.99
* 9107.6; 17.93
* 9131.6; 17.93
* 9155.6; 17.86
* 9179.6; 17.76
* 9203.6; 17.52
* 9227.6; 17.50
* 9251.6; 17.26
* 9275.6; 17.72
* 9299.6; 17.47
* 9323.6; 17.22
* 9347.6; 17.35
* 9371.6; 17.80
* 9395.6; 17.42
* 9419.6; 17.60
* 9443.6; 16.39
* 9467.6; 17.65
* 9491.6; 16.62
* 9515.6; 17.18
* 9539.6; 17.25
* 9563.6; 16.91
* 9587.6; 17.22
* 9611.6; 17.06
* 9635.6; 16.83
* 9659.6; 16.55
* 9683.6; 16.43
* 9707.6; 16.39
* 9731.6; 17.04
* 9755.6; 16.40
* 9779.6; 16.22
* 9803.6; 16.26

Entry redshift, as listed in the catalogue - 0.000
